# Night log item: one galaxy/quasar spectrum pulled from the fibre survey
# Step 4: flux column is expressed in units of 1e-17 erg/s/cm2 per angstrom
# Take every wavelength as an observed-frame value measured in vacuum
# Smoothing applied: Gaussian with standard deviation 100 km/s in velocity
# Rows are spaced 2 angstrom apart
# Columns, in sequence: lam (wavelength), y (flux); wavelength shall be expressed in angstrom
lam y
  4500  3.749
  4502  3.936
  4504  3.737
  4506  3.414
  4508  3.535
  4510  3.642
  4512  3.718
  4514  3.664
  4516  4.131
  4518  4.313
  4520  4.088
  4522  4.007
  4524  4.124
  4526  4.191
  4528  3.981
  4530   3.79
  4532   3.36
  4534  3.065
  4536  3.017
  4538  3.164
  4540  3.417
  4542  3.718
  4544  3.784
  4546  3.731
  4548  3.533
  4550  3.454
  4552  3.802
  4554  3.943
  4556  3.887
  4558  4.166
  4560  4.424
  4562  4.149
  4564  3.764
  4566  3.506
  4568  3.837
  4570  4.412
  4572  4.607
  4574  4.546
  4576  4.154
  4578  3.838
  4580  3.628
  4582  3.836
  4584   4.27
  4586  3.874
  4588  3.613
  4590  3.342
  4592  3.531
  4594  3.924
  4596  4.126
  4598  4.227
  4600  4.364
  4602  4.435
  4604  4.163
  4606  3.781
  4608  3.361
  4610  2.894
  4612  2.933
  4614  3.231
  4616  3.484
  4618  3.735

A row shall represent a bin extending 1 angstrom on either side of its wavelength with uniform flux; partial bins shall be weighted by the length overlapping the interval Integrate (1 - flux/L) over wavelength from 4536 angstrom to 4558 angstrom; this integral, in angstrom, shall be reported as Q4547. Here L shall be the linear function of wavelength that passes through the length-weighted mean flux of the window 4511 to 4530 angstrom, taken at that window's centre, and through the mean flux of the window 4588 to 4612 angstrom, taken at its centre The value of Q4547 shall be 1.7 angstrom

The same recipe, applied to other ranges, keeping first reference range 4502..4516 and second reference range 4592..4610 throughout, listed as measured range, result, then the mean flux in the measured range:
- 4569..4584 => -1.1 angstrom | 4.15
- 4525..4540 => 1.0 angstrom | 3.5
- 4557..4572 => -0.9 angstrom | 4.07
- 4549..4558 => 0.0 angstrom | 3.82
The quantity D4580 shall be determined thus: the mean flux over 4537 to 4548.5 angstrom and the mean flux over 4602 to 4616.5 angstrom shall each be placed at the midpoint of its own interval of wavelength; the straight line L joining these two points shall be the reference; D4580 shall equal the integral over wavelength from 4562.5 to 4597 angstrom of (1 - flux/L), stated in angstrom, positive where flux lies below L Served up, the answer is -4.13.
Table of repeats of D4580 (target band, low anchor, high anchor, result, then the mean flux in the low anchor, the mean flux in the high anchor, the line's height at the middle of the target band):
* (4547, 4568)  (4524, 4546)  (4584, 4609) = -0.90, 3.58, 3.91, 3.7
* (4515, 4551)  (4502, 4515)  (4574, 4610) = 0.01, 3.64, 3.9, 3.72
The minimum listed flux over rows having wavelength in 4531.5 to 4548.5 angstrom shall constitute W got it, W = 3.017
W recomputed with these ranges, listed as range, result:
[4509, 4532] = 3.36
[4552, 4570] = 3.506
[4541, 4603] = 3.342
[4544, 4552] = 3.454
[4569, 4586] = 3.628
